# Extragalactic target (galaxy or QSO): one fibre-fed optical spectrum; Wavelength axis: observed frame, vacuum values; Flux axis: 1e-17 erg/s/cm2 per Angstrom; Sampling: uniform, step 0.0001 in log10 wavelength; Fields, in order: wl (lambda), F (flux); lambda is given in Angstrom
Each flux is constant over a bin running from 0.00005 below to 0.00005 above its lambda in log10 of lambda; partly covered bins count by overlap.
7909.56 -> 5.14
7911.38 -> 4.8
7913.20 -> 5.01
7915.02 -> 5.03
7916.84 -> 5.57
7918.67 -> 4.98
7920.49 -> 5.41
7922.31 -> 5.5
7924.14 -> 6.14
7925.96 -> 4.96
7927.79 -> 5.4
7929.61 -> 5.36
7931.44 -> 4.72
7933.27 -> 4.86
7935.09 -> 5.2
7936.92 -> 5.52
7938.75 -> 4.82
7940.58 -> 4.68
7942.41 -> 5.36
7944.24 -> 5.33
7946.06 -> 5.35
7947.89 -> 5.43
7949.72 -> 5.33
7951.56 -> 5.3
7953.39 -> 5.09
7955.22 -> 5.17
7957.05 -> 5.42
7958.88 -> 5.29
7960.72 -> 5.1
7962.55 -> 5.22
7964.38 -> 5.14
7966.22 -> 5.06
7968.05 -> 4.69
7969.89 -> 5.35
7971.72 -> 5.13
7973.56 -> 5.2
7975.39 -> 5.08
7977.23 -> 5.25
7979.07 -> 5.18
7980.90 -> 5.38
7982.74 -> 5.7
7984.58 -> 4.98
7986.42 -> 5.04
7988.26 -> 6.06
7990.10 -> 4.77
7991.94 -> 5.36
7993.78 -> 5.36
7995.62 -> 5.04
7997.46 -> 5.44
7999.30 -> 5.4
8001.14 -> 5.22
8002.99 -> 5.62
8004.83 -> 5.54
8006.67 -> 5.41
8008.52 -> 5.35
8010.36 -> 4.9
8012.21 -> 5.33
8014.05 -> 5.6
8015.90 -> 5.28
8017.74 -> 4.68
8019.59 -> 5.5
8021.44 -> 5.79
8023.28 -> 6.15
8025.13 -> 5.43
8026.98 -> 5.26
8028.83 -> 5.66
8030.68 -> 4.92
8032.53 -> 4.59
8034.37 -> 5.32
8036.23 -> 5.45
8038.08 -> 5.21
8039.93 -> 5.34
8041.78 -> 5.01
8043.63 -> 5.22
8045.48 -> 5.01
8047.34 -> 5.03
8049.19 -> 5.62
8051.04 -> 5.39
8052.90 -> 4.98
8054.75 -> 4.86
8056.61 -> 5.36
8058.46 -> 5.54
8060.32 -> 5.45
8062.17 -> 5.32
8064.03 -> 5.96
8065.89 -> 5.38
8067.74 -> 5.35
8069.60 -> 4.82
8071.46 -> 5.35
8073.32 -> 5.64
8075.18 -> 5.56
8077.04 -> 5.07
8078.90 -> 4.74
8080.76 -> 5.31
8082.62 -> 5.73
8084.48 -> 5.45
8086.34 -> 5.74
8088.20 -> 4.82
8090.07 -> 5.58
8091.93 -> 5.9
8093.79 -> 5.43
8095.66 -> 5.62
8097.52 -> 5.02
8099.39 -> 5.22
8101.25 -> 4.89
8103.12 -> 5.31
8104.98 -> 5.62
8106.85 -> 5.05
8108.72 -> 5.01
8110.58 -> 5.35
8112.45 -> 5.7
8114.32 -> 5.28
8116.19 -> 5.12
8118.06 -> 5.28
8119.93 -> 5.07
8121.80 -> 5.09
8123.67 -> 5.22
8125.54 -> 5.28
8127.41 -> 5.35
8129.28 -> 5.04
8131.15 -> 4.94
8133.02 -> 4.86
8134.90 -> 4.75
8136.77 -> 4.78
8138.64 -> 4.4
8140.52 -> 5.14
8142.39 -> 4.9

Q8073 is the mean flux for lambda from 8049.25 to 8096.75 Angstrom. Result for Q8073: 5.38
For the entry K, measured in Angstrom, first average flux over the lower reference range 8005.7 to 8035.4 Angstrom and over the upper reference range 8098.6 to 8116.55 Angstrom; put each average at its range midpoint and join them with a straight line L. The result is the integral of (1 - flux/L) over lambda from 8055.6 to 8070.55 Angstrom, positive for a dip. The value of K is -0.3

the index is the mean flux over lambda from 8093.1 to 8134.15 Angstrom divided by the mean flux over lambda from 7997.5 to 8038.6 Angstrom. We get 0.97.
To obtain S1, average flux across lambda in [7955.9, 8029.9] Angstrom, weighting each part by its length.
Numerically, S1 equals 5.31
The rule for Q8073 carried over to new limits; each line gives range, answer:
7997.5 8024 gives 5.41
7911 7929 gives 5.3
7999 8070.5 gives 5.31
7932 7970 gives 5.17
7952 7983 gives 5.2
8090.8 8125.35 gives 5.29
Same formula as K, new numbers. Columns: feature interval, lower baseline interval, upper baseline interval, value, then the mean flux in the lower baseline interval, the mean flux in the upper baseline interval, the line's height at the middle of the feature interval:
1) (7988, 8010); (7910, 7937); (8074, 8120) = -0.3 Angstrom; 5.22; 5.32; 5.26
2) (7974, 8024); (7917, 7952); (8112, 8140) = -1.5 Angstrom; 5.25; 5.07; 5.19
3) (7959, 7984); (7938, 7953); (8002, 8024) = 0.4 Angstrom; 5.2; 5.42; 5.29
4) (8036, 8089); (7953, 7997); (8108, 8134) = -1.0 Angstrom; 5.22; 5.19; 5.2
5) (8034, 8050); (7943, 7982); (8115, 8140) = -0.4 Angstrom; 5.22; 5.02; 5.12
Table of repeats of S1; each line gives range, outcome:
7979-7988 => 5.32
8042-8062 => 5.24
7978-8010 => 5.34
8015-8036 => 5.33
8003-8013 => 5.33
